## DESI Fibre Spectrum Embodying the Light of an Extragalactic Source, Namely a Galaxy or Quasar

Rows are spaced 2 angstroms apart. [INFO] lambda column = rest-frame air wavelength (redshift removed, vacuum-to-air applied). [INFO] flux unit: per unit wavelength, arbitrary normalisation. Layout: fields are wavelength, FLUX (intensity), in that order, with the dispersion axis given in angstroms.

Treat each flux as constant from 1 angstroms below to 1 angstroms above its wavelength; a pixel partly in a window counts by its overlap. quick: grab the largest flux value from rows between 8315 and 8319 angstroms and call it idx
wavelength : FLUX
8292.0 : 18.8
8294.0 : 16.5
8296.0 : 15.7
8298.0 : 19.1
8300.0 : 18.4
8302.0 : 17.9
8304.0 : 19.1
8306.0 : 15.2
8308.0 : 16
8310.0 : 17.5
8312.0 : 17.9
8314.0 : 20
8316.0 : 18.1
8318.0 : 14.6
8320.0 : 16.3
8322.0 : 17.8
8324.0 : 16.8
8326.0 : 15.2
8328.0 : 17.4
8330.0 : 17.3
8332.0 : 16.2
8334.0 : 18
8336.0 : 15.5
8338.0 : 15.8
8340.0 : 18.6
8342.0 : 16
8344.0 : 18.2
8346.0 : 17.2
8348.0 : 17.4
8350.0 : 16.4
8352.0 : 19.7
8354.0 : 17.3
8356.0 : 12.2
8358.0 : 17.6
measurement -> 18.1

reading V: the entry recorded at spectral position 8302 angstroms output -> 17.9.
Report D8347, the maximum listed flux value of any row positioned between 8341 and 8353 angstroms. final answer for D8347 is 19.7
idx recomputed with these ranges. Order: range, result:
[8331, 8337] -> 18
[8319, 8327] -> 17.8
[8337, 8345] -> 18.6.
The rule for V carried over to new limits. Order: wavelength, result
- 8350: 16.4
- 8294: 16.5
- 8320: 16.3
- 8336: 15.5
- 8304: 19.1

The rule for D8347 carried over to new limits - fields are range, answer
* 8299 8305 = 19.1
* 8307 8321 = 20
